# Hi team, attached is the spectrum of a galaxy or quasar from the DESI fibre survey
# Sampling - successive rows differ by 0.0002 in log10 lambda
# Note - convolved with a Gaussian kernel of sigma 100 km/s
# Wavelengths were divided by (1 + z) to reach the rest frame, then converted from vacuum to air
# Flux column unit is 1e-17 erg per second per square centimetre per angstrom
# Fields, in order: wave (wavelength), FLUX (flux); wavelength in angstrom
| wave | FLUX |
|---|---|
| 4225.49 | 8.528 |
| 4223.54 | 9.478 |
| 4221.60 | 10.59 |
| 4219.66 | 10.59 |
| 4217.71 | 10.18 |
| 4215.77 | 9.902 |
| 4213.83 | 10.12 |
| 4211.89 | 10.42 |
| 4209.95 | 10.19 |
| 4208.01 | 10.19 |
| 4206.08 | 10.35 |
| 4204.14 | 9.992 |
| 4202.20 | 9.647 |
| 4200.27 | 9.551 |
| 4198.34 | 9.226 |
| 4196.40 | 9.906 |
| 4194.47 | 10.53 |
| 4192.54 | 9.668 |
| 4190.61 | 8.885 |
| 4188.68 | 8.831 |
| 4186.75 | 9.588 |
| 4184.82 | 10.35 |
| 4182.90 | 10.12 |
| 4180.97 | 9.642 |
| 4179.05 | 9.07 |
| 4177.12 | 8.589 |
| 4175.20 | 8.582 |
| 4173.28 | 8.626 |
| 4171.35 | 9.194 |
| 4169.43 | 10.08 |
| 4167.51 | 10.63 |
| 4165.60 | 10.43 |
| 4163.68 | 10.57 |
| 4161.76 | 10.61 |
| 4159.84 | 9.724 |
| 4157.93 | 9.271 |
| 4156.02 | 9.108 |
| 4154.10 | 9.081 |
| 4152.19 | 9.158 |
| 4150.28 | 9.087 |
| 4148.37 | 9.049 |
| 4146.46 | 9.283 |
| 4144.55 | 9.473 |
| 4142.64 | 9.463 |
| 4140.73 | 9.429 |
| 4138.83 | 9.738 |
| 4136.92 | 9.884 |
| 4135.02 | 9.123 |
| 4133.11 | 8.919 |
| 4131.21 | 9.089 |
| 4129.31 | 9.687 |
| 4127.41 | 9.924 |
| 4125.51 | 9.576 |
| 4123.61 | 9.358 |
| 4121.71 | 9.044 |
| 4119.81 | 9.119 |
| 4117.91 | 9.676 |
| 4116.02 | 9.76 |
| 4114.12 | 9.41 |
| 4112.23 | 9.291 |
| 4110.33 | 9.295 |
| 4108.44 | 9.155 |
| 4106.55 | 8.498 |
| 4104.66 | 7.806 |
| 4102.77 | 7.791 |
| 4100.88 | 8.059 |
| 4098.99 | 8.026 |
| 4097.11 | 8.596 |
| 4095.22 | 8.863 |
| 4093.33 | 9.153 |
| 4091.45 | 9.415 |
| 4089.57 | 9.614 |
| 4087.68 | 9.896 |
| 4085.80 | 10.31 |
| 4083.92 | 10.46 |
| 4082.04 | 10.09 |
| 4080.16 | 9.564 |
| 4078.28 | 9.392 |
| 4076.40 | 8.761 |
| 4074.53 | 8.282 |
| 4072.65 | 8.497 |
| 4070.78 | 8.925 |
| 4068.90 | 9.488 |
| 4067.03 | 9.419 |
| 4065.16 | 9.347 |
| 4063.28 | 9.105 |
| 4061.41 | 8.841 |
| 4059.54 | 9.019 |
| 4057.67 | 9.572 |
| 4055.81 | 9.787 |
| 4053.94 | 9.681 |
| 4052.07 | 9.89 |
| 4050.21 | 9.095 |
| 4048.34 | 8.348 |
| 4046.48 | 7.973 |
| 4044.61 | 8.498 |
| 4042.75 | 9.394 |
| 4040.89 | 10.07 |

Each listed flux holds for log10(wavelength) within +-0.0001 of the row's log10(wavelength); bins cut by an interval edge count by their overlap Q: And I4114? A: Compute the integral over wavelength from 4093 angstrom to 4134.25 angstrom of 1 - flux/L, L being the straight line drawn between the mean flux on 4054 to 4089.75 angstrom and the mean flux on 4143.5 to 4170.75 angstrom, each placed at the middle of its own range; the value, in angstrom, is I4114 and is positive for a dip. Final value 2.3 angstrom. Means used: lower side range 9.39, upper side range 9.68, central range 9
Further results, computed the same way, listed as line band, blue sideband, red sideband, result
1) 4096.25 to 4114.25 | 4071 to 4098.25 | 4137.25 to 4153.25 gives 1.51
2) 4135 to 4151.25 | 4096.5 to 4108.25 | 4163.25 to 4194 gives -0.90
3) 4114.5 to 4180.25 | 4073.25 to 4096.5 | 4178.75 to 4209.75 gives 1.16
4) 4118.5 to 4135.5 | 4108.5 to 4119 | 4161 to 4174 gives 0.47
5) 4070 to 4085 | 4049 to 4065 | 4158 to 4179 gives 0.24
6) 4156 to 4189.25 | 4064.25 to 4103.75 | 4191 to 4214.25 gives 0.38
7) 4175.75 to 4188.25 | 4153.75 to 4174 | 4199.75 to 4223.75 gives 0.53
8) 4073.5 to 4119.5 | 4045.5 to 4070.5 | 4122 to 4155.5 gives 0.69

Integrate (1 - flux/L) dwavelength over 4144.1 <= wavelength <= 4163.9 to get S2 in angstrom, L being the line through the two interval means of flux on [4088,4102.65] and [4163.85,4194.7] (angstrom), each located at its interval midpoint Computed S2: -0.3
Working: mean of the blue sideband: 8.8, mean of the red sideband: 9.55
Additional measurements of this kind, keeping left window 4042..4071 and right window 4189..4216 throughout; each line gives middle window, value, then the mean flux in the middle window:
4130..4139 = 0.2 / 9.33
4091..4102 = 0.8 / 8.64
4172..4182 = 0.9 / 8.91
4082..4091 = -0.7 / 10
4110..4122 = 0.1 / 9.39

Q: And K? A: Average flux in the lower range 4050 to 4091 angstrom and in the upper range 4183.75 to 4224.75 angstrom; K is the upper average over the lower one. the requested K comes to 1.1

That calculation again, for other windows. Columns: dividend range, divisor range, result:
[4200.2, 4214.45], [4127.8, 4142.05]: 1.07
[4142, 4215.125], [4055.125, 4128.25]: 1.05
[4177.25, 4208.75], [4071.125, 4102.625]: 1.06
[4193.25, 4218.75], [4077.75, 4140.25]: 1.08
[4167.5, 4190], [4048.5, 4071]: 1.01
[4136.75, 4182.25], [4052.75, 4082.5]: 1.03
